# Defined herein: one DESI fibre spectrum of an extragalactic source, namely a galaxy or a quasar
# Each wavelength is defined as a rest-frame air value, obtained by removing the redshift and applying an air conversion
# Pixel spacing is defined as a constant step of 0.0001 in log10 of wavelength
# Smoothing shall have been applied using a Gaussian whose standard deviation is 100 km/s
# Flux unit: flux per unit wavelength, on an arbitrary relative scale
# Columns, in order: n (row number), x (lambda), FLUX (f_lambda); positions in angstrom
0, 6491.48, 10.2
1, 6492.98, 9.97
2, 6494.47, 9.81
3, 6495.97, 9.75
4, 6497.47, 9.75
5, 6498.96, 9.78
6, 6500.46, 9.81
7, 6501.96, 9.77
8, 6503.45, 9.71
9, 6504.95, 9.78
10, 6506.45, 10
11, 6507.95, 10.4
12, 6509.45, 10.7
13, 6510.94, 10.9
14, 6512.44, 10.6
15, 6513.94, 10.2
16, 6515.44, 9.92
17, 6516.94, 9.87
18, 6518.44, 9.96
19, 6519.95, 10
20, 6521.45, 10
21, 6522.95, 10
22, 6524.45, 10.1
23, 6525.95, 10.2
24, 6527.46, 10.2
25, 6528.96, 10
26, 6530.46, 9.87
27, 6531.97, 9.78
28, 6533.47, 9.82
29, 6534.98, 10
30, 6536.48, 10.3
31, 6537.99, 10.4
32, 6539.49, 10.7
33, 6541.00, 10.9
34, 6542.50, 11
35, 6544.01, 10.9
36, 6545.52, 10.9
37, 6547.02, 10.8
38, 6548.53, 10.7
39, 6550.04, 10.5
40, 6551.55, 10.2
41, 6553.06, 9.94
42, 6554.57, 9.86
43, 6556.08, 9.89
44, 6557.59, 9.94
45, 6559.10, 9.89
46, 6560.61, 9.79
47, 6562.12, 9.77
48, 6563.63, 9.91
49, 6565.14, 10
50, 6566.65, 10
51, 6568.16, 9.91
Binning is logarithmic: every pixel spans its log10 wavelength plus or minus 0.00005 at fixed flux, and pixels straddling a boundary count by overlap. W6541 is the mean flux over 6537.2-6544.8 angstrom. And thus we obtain 10.8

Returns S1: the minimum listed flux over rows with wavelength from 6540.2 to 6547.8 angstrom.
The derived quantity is 10.8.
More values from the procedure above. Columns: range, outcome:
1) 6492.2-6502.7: 9.75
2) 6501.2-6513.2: 9.71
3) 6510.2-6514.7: 10.2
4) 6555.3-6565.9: 9.77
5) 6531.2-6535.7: 9.78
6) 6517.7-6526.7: 9.96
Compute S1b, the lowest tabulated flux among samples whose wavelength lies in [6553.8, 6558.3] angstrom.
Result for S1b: 9.86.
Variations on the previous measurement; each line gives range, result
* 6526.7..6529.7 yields 10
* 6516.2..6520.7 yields 9.87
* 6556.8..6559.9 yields 9.89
